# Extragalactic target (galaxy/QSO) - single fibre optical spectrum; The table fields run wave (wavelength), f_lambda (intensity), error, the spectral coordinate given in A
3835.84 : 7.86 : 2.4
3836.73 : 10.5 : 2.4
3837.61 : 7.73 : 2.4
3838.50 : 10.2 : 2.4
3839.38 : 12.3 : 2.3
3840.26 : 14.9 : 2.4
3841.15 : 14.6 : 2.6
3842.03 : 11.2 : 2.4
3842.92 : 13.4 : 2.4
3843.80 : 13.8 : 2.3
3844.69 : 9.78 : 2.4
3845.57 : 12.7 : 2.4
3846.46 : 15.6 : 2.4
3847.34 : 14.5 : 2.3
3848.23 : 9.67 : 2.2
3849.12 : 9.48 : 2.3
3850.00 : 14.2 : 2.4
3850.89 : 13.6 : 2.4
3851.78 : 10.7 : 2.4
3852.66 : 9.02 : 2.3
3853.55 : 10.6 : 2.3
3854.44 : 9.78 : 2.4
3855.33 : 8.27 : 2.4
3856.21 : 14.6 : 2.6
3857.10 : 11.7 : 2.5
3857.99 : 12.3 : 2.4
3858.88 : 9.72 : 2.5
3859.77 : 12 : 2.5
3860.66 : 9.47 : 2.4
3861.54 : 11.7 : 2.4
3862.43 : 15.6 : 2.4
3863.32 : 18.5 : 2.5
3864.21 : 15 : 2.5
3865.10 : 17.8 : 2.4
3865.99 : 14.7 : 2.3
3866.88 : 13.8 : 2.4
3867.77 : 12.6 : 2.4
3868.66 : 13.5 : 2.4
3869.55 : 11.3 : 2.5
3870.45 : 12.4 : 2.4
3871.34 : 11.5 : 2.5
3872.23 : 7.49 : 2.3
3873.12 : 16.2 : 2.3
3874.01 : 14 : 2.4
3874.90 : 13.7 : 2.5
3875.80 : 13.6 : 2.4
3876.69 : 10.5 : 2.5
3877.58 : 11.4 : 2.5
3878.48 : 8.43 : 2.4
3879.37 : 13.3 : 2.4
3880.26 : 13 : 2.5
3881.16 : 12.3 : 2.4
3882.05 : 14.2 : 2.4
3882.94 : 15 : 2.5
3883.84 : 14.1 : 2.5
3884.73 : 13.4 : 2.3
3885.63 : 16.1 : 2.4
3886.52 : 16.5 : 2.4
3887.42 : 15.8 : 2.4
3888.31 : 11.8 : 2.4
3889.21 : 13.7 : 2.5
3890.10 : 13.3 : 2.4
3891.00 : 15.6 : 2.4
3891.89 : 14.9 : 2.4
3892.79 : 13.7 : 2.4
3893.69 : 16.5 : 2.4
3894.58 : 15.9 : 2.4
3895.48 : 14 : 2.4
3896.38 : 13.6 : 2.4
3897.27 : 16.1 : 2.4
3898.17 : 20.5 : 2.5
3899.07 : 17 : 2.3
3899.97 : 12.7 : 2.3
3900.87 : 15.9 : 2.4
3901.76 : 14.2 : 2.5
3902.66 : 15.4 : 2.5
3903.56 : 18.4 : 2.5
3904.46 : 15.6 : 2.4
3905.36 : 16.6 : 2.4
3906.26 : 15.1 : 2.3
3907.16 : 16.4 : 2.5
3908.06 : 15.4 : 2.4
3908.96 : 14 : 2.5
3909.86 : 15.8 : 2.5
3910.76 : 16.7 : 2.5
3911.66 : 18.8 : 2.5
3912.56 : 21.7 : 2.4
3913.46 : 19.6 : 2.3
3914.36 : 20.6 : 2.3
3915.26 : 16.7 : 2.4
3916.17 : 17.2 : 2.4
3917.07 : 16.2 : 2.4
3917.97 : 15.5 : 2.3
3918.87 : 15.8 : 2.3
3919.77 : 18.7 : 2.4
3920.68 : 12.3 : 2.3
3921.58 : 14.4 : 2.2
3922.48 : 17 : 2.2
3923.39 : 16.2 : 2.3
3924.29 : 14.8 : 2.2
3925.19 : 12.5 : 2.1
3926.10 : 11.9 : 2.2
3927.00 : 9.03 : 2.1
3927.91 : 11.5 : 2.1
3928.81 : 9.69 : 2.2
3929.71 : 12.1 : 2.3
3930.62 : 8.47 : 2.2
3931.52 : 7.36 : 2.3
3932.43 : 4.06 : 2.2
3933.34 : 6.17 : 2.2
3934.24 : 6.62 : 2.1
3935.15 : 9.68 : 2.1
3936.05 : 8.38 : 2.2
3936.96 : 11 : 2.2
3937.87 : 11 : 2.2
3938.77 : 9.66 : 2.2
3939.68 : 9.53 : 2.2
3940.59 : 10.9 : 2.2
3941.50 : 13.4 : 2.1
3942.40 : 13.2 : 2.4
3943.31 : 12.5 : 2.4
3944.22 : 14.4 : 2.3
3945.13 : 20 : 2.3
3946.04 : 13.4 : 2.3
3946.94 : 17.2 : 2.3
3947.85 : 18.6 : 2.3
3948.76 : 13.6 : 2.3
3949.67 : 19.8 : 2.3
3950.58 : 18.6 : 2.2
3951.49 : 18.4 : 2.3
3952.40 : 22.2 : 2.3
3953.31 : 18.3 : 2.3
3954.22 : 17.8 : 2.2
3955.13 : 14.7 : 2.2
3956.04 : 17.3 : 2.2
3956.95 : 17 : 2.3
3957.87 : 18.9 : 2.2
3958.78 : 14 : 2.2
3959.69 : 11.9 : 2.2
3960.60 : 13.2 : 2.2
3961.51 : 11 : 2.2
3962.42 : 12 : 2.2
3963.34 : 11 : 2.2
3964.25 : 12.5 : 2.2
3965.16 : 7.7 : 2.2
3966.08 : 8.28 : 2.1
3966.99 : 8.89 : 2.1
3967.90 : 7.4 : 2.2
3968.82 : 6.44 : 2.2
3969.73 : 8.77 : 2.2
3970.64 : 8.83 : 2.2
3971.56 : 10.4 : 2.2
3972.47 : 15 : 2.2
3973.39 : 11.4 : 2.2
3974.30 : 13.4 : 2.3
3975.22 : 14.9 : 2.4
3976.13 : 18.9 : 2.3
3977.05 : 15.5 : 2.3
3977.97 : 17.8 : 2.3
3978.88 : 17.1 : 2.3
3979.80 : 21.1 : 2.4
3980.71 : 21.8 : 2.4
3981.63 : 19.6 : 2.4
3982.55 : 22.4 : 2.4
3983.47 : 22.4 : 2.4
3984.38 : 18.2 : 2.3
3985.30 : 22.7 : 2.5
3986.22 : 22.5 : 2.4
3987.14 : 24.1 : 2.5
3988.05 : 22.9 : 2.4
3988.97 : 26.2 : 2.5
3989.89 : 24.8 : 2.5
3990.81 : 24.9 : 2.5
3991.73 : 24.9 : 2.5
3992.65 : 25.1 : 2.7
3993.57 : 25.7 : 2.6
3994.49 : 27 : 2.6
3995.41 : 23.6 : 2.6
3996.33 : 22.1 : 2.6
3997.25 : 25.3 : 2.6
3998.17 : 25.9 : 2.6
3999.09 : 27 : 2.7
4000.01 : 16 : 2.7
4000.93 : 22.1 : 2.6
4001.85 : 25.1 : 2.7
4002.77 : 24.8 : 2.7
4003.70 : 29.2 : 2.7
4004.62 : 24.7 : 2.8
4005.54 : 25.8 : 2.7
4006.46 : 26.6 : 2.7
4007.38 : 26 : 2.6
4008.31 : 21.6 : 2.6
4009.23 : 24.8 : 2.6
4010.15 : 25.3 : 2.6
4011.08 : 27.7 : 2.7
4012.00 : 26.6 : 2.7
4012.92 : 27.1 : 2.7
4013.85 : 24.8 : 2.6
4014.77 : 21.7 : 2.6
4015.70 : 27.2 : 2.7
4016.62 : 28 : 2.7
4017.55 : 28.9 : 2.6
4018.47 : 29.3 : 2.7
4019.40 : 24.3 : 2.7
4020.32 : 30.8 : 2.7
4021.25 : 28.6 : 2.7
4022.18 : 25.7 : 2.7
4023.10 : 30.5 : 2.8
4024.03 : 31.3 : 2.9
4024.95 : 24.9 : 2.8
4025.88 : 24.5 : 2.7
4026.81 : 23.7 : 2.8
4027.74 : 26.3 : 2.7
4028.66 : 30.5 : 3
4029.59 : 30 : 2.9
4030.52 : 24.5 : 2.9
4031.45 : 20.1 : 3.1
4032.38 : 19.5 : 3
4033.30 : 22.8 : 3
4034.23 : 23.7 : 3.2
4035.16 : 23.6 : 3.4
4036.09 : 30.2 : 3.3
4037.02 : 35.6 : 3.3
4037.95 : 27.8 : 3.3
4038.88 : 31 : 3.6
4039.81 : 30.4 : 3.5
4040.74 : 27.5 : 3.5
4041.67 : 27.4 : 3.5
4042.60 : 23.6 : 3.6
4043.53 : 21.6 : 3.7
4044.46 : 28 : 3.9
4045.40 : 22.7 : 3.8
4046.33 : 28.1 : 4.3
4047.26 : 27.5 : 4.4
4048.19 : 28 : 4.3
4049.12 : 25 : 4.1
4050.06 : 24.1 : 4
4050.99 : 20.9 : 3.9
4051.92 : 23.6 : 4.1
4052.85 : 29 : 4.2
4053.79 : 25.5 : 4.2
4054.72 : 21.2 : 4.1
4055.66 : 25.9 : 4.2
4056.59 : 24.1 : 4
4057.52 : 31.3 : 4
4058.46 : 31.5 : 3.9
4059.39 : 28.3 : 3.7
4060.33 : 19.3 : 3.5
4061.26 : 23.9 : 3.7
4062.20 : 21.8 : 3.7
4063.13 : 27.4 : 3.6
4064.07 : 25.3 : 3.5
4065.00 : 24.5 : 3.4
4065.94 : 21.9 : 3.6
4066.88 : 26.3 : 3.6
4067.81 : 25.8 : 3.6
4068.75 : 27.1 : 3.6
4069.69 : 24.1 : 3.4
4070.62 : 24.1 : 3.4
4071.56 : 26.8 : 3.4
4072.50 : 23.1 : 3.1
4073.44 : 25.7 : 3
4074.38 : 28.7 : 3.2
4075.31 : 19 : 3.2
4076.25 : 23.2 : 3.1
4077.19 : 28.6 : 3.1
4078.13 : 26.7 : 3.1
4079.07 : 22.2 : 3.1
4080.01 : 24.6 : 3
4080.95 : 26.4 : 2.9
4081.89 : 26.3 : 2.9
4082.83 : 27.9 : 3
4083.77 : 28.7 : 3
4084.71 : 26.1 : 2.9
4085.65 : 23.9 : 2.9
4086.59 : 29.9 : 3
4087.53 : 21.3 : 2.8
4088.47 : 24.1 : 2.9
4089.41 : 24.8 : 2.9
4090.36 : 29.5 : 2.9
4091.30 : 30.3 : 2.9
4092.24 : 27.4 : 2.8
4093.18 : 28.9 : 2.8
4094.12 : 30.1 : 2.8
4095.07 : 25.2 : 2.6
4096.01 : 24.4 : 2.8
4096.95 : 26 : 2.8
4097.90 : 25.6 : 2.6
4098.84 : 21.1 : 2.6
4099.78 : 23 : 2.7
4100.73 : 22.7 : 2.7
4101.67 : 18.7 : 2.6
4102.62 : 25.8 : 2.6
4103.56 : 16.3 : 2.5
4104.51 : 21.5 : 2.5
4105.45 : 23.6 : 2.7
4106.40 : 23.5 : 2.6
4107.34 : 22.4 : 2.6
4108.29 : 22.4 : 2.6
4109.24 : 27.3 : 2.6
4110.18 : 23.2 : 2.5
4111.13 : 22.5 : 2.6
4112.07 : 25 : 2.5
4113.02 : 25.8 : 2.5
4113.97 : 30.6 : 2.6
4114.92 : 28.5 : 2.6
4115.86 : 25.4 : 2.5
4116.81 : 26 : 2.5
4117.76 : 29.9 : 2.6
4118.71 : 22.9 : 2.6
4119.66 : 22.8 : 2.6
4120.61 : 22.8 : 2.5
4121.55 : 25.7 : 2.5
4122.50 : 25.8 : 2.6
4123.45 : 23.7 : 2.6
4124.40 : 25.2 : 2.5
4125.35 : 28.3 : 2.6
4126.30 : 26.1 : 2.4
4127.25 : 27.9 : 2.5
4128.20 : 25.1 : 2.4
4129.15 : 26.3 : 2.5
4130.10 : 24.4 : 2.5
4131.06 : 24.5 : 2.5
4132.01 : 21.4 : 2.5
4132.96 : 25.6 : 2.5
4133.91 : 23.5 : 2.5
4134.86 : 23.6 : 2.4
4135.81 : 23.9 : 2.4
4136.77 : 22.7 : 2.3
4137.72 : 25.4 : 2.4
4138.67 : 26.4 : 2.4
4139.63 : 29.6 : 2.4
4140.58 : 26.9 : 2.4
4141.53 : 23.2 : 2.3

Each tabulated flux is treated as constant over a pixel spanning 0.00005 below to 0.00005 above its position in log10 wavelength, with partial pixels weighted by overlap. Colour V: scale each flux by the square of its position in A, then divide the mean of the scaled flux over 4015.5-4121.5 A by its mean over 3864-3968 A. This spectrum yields 1.98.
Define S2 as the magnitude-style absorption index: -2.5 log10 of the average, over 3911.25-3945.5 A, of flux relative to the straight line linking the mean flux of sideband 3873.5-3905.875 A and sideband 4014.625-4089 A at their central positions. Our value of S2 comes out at 0.29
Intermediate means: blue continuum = 14.5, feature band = 13.1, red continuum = 26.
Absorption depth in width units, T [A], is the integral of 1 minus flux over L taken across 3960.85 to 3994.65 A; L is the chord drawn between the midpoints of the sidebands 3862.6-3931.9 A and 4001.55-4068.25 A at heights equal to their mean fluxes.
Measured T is 7.1 A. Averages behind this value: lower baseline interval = 14.5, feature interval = 17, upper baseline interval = 26.1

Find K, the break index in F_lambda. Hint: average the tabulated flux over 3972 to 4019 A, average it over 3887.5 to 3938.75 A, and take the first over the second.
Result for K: 1.63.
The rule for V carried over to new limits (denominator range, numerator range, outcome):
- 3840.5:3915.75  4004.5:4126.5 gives 2.01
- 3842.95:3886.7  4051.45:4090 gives 2.22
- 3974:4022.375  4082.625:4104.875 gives 1.10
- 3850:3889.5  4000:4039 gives 2.20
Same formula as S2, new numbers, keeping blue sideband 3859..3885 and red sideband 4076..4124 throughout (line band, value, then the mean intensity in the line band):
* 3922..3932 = 0.32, 11.9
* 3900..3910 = -0.05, 15.6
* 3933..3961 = 0.20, 14.3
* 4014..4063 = -0.20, 26.3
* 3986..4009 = -0.24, 24.6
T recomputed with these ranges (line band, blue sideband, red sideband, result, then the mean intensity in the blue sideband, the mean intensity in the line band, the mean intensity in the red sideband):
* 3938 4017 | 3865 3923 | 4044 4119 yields 3.6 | 14.9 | 18.8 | 25.2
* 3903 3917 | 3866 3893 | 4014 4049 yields -1.1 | 13.3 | 17.2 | 26.7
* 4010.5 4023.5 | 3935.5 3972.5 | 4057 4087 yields -4.8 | 13.3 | 27.2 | 25.6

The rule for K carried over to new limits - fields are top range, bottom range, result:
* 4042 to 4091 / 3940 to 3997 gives 1.50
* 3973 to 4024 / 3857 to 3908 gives 1.69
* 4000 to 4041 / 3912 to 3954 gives 1.89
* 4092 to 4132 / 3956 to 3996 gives 1.45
